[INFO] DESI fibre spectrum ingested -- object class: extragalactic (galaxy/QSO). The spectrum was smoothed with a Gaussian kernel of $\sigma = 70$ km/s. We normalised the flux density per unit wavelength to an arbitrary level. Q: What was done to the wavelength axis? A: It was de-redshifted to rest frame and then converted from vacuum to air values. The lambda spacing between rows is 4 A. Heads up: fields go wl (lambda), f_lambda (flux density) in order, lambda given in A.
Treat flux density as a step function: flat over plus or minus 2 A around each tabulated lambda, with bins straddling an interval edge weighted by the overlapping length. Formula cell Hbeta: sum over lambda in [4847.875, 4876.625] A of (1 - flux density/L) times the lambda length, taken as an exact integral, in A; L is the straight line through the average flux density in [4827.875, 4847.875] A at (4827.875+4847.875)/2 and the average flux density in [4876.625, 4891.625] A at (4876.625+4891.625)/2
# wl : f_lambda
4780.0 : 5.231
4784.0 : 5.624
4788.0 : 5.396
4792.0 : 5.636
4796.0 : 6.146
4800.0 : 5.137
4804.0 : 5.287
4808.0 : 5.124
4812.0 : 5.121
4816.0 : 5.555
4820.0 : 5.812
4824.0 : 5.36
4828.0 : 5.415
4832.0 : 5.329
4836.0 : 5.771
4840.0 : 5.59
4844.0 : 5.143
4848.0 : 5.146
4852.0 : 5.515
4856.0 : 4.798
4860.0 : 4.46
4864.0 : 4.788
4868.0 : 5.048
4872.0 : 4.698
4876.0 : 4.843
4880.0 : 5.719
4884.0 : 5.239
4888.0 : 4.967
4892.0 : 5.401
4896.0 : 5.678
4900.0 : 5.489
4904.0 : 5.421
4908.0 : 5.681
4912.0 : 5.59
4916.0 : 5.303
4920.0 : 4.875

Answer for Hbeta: 2.40 A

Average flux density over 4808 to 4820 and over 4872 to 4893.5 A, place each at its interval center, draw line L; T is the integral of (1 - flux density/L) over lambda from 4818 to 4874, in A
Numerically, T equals 0.90 A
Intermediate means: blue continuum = 5.38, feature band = 5.21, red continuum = 5.18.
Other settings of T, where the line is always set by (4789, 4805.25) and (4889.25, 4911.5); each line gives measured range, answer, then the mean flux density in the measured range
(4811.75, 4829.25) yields 0.2 A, 5.49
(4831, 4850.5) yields 0.5 A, 5.4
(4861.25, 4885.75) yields 2.2 A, 5.04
